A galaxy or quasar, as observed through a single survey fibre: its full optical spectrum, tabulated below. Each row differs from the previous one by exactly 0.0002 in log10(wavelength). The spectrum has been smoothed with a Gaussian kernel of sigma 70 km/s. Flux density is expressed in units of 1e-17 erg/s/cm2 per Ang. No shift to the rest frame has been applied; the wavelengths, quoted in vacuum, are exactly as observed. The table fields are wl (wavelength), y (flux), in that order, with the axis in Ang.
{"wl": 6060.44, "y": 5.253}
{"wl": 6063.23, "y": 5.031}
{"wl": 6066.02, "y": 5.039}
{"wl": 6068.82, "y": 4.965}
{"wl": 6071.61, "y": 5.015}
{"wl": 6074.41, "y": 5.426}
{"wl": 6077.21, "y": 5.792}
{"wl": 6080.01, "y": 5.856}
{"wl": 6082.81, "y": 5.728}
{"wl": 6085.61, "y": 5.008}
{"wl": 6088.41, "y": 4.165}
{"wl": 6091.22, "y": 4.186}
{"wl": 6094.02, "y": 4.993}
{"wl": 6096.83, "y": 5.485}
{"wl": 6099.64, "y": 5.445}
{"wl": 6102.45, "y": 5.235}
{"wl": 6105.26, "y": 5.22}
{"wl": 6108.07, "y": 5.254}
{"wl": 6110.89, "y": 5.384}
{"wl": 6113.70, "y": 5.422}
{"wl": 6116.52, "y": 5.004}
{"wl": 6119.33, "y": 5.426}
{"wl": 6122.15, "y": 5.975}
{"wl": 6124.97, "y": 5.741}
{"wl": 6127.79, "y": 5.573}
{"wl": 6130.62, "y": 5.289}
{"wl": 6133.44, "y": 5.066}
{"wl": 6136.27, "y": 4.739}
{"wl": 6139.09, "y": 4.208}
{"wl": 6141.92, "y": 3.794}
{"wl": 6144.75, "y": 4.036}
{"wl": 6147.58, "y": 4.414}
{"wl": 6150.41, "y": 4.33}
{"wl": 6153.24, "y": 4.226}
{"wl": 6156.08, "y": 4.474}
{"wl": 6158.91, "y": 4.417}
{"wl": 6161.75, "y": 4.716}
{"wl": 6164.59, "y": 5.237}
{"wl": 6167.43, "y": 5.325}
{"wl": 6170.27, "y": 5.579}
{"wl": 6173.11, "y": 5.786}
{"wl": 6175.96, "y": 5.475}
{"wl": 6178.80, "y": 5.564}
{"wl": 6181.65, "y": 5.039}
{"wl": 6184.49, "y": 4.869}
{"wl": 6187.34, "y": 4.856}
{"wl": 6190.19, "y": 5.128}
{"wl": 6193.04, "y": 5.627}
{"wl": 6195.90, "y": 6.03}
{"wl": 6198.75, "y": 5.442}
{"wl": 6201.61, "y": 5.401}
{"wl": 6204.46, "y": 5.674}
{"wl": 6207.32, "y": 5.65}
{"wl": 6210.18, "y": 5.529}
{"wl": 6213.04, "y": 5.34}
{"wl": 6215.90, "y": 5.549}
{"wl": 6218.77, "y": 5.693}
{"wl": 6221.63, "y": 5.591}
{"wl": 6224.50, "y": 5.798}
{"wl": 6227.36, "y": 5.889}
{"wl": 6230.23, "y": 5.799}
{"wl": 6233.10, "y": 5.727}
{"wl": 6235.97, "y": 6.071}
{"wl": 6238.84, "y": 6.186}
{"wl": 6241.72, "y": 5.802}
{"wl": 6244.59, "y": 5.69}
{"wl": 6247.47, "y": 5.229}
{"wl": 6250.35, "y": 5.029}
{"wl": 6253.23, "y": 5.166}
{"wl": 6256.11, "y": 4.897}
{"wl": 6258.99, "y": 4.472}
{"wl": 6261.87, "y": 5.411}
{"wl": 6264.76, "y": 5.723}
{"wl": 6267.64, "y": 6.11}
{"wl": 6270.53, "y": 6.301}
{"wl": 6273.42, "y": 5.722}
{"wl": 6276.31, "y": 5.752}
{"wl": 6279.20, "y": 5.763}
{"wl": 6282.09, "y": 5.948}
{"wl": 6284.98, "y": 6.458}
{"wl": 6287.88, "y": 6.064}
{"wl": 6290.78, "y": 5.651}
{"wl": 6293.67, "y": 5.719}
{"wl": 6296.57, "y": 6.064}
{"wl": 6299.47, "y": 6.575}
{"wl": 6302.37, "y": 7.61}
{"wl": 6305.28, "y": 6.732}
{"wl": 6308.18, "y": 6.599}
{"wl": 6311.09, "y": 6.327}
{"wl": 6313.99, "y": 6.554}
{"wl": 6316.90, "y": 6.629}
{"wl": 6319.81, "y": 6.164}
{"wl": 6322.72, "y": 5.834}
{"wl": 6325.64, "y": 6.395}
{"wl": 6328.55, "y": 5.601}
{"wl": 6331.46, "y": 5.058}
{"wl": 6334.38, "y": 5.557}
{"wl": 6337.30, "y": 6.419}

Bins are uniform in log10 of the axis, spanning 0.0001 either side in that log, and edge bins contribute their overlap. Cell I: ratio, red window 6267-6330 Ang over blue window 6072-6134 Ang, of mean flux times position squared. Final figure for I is 1.25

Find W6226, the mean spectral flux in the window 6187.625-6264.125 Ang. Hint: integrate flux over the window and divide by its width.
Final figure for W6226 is 5.52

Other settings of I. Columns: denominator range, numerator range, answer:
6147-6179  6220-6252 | 1.18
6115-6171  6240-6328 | 1.28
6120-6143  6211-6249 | 1.16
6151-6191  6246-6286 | 1.14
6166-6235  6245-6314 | 1.10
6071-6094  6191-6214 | 1.13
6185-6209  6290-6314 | 1.22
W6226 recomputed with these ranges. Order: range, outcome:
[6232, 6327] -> 5.95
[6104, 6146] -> 5.08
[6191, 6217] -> 5.57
